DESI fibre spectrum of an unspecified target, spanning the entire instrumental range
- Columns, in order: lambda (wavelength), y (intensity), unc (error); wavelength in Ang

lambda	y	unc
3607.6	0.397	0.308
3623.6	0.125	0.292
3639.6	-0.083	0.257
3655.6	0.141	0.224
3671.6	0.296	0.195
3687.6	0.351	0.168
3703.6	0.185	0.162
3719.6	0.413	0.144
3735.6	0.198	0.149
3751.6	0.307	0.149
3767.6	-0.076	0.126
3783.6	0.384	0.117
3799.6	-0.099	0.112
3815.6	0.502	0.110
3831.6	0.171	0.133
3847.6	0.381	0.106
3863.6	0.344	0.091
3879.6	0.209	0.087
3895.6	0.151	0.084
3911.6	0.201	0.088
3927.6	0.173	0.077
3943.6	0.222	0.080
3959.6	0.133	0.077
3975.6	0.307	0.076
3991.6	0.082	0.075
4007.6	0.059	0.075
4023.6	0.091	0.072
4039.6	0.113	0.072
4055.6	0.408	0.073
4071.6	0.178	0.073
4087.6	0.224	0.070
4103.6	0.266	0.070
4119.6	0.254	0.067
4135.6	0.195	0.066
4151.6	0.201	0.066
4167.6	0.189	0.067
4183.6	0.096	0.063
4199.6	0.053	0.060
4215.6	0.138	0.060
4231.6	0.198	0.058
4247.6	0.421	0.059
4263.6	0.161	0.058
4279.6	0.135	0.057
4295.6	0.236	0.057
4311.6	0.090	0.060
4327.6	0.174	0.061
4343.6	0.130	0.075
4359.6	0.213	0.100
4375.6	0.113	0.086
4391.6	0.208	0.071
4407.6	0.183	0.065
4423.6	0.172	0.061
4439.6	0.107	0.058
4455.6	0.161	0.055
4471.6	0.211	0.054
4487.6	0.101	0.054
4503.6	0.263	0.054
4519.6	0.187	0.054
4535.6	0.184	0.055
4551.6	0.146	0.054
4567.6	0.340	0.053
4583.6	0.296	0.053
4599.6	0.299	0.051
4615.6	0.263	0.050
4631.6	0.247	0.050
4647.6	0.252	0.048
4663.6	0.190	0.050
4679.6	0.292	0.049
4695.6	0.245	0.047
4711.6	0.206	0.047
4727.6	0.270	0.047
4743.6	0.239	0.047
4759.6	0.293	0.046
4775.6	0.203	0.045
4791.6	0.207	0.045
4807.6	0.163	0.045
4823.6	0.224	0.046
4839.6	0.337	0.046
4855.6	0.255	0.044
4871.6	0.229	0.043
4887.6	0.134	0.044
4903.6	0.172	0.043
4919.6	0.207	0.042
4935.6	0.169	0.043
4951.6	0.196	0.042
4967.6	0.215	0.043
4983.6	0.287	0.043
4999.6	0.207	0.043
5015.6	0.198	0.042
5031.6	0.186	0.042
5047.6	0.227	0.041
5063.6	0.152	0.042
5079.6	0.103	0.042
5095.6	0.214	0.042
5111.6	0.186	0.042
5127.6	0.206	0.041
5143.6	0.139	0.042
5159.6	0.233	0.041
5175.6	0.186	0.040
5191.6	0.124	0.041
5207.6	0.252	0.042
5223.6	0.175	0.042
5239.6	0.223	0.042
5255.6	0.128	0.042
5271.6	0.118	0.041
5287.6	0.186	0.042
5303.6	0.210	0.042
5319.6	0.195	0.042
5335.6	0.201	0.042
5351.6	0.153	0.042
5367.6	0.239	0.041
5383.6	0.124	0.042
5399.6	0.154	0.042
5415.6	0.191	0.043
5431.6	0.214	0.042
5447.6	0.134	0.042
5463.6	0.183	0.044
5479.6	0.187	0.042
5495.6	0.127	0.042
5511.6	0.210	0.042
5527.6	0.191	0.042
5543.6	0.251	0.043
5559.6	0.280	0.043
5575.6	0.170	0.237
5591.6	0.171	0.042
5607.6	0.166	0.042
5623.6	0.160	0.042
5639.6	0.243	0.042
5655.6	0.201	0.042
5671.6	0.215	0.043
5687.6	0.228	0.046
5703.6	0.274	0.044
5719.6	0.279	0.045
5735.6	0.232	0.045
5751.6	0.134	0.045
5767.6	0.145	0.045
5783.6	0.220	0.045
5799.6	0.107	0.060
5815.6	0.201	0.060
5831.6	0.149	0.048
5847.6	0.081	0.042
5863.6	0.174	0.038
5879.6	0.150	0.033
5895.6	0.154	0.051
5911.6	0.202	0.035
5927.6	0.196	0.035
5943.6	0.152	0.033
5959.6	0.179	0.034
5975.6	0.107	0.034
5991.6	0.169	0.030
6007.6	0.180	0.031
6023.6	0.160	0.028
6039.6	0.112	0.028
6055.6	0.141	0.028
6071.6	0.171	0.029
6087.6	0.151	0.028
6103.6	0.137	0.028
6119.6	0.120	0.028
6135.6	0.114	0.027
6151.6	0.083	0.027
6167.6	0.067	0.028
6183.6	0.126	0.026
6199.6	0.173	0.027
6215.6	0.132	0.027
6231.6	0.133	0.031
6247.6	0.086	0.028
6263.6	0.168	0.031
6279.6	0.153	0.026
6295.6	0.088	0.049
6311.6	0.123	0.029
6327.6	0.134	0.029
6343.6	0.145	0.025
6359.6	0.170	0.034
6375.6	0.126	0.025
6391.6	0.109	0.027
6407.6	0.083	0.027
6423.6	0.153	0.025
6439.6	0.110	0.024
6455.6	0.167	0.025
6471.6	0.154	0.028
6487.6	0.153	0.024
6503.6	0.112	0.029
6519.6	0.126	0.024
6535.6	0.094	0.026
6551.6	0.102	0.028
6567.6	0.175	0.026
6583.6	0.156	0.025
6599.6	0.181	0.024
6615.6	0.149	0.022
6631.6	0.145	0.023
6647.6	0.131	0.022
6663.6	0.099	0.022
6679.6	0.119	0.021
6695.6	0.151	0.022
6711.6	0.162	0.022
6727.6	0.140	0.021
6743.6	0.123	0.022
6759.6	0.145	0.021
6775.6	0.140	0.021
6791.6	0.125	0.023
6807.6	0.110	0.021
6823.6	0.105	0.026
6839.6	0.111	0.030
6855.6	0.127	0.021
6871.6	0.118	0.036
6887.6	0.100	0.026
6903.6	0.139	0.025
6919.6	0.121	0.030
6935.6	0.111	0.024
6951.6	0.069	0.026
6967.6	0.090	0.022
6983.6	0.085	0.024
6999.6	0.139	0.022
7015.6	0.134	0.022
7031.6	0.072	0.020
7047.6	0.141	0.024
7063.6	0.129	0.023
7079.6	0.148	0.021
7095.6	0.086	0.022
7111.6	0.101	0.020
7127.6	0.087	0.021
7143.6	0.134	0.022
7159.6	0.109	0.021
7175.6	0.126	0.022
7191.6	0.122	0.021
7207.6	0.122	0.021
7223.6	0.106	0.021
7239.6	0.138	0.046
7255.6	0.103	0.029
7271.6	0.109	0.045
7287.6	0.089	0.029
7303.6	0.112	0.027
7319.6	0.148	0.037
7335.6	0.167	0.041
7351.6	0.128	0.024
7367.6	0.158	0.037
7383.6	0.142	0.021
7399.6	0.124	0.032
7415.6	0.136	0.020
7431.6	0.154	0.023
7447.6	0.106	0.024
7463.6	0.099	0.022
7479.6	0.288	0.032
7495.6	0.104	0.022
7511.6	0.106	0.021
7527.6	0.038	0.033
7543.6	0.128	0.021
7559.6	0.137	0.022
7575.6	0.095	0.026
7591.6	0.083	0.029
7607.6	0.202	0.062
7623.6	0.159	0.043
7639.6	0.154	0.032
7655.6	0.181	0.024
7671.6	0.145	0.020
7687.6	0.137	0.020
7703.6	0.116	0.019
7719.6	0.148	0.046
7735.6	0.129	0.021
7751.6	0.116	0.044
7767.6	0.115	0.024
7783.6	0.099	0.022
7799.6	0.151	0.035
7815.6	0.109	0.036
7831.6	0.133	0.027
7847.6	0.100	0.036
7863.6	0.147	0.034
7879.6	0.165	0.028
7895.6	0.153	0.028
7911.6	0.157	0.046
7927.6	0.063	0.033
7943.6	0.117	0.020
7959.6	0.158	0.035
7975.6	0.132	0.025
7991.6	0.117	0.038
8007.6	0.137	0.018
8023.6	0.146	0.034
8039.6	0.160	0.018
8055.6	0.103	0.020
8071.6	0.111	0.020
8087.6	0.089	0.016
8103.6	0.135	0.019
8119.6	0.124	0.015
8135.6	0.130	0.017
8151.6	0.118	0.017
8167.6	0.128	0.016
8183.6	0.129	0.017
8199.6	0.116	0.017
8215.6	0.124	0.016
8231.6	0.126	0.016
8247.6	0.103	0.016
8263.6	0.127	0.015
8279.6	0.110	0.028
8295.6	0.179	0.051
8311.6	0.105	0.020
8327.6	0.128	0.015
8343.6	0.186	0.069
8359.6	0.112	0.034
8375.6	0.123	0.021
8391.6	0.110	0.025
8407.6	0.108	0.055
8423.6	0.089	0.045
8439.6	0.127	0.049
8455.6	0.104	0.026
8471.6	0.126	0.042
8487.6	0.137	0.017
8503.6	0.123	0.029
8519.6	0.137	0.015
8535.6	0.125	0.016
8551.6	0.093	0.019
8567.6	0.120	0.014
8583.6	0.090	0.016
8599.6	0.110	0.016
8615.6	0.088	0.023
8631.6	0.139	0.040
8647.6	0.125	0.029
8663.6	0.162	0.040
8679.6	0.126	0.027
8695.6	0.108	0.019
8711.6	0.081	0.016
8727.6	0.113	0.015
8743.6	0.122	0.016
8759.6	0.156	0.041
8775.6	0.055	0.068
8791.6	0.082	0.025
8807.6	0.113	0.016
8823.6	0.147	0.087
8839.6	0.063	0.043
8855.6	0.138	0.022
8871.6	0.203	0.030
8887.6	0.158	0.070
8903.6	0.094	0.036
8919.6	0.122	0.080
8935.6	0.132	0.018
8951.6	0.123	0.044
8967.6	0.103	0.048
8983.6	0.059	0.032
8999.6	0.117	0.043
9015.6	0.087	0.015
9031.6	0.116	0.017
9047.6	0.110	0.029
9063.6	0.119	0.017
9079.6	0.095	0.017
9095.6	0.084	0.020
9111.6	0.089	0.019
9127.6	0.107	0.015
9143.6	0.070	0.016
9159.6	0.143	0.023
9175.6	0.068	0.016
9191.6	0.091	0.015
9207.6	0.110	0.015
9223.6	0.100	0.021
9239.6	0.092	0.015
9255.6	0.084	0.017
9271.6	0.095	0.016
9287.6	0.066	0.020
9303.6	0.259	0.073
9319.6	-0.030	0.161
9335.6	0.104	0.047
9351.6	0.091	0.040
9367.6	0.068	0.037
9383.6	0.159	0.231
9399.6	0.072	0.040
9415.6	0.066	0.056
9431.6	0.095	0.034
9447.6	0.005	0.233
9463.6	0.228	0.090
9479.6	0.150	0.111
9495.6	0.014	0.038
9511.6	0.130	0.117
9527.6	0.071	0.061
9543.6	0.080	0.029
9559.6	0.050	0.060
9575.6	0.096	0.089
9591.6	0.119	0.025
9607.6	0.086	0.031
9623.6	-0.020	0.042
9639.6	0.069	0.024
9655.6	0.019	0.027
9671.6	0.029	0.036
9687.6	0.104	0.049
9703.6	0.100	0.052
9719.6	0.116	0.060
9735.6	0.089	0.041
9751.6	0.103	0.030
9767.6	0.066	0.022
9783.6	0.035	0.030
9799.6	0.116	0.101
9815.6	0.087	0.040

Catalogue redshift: 0.139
